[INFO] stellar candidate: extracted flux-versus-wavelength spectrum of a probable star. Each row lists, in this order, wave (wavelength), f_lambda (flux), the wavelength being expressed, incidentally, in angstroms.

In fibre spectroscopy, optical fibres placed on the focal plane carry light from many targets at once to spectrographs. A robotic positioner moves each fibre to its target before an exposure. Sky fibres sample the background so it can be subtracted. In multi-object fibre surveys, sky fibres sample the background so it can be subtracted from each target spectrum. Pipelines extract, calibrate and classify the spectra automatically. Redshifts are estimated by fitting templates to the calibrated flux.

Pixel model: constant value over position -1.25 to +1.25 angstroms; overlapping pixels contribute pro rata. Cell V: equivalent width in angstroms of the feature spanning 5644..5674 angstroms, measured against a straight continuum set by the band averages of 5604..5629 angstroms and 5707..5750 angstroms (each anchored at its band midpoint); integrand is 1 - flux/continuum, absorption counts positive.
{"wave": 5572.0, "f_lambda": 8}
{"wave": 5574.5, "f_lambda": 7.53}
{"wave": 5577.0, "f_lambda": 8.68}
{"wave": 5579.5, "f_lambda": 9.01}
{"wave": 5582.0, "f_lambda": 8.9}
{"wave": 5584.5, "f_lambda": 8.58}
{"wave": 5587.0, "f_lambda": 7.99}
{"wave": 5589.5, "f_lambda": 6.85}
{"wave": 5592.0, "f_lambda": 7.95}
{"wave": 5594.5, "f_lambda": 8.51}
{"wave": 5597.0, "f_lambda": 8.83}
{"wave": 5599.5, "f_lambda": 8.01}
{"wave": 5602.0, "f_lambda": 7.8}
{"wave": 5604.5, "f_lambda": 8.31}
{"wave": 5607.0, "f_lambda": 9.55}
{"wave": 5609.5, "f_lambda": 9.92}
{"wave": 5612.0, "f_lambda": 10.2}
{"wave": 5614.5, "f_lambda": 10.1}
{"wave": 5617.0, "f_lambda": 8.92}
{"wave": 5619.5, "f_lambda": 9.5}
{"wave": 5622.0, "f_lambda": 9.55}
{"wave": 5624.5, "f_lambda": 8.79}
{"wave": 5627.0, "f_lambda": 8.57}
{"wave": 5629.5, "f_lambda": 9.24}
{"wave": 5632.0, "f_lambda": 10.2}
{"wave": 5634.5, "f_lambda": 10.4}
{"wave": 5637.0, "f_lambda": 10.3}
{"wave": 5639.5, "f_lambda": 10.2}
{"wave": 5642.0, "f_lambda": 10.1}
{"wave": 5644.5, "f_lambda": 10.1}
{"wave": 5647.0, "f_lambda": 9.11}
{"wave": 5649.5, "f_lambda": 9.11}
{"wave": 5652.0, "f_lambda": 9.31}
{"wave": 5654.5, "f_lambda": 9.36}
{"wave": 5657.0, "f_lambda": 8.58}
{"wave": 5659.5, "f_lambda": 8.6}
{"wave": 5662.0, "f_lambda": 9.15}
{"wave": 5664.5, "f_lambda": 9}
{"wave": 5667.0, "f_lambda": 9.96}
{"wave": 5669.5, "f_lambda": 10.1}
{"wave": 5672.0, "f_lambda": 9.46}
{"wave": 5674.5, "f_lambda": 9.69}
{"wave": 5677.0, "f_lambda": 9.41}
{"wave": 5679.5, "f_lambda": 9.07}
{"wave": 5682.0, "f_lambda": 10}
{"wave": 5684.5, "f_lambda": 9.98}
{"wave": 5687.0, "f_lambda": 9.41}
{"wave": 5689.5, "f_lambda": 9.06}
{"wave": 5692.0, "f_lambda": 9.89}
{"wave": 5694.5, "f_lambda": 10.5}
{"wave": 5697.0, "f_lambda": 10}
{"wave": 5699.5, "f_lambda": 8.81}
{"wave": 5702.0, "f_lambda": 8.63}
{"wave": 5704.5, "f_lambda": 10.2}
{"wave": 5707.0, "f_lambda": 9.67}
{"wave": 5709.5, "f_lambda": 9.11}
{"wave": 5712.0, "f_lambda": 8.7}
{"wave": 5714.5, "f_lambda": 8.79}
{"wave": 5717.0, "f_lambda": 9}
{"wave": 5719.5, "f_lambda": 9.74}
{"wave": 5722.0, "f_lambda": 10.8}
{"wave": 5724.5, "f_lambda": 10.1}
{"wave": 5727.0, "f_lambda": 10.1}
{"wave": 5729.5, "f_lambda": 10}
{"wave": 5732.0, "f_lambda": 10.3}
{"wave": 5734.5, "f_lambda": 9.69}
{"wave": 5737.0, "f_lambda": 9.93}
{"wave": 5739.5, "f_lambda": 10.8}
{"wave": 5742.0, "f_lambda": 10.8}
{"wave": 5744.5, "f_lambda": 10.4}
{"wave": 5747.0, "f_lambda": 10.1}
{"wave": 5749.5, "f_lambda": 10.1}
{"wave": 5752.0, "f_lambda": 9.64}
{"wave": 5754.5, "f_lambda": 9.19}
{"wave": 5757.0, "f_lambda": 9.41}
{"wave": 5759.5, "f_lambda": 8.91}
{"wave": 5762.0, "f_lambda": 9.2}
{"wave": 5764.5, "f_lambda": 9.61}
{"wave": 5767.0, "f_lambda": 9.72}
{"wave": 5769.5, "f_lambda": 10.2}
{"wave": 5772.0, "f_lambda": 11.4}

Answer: 0.82 angstroms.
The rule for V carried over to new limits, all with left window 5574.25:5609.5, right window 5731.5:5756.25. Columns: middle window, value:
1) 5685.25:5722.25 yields 0.66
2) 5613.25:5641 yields -2.62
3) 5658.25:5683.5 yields -0.48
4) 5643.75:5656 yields -0.43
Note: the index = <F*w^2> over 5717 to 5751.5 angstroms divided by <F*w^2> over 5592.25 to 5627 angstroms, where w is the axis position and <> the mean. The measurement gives 1.18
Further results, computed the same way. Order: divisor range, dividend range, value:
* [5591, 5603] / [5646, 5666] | 1.12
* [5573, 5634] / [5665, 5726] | 1.12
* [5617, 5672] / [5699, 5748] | 1.06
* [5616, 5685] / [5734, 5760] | 1.08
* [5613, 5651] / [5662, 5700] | 1.02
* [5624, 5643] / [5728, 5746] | 1.09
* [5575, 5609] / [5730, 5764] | 1.24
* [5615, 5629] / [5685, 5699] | 1.09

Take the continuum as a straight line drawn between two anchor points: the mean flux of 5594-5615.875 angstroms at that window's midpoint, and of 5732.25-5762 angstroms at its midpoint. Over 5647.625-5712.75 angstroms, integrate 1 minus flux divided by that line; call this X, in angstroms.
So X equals 0.5 angstroms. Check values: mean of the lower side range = 9.04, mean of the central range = 9.42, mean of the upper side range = 9.89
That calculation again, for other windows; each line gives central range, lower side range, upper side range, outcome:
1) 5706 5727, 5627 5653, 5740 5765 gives 0.5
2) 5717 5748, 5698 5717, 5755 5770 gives -3.0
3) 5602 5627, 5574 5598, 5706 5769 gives -2.1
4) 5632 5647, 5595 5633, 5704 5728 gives -1.4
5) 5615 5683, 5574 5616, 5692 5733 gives -2.7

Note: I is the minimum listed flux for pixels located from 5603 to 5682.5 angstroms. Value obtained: 8.31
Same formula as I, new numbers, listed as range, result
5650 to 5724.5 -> 8.58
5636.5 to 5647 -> 9.11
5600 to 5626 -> 7.8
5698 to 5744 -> 8.63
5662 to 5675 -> 9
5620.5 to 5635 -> 8.57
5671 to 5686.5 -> 9.07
